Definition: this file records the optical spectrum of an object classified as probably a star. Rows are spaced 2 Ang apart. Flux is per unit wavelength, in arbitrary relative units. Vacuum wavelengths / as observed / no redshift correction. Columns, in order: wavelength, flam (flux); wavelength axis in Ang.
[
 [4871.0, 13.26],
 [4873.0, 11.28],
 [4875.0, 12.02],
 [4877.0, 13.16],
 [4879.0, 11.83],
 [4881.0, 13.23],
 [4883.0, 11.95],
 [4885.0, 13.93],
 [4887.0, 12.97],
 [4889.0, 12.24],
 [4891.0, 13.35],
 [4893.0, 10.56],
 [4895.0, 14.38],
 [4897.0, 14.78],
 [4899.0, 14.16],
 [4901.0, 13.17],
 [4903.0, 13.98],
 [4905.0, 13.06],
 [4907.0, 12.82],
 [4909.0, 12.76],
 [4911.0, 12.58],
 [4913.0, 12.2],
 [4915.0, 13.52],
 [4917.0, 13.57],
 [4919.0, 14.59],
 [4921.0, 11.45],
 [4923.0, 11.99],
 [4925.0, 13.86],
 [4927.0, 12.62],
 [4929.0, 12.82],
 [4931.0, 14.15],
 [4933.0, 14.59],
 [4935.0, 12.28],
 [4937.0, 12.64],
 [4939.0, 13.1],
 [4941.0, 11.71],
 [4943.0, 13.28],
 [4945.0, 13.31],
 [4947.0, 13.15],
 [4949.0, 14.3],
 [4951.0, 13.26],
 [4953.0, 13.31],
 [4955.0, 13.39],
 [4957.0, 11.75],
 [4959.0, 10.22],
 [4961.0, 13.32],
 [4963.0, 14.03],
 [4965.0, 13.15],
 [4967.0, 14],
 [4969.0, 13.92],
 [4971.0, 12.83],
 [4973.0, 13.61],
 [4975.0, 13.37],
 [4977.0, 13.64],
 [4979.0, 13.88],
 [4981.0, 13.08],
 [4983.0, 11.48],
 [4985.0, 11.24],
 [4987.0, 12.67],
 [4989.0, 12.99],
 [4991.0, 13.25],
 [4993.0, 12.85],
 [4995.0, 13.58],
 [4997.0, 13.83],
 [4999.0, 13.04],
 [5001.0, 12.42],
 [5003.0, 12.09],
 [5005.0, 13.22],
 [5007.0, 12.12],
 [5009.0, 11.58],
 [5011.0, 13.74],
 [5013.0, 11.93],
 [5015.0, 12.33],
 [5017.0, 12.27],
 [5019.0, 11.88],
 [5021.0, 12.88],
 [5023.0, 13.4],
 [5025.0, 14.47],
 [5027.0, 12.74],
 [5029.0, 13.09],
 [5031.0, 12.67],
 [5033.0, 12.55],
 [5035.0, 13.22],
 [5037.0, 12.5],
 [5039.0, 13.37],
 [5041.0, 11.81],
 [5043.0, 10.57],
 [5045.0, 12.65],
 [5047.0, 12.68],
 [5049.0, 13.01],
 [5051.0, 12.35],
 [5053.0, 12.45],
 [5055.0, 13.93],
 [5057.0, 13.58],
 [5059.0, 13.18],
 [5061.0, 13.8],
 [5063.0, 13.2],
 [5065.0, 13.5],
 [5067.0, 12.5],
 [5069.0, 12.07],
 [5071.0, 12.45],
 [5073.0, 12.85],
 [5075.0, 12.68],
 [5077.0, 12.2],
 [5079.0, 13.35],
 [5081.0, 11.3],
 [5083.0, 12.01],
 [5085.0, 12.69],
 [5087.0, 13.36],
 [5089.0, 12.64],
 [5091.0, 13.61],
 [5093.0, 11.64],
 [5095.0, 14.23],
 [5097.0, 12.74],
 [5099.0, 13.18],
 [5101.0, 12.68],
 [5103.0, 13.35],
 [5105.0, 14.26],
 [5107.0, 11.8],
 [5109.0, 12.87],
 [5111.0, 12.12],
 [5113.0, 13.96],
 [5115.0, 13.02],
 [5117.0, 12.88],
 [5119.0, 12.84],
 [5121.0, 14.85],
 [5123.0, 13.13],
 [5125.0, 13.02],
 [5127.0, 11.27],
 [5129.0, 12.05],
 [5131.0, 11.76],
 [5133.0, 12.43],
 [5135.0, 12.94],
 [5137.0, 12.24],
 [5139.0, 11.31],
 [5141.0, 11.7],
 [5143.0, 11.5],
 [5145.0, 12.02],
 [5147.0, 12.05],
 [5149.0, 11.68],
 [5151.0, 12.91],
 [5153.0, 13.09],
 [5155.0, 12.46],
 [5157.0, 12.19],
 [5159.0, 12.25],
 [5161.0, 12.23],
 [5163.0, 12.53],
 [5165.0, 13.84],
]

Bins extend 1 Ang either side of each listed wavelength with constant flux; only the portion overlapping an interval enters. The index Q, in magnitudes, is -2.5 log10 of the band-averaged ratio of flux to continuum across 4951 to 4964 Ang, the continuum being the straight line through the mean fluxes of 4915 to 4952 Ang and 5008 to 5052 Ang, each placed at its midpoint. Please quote 0.03 mag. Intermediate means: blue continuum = 13.2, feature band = 12.7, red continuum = 12.6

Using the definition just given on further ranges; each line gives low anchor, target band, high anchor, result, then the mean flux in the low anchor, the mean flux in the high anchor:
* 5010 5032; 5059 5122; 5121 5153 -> -0.04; 12.9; 12.2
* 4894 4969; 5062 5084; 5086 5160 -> 0.02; 13.2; 12.6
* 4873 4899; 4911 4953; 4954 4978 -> -0.01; 12.9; 13.1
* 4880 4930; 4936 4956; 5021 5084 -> -0.01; 13.1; 12.8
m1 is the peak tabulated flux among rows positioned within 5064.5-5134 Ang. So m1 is 14.85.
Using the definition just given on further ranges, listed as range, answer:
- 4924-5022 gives 14.59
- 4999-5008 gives 13.22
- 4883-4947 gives 14.78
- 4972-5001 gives 13.88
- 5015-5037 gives 14.47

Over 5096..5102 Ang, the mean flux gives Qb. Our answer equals 12.9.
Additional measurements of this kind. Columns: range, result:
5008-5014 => 12.4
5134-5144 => 11.9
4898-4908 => 13.4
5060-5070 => 13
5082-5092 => 12.9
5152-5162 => 12.4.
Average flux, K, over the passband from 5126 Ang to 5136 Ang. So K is 12.1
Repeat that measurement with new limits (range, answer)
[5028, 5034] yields 12.8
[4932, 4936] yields 13.4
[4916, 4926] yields 13.1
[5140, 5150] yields 11.8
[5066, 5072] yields 12.3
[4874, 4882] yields 12.6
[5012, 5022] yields 12.3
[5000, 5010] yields 12.3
